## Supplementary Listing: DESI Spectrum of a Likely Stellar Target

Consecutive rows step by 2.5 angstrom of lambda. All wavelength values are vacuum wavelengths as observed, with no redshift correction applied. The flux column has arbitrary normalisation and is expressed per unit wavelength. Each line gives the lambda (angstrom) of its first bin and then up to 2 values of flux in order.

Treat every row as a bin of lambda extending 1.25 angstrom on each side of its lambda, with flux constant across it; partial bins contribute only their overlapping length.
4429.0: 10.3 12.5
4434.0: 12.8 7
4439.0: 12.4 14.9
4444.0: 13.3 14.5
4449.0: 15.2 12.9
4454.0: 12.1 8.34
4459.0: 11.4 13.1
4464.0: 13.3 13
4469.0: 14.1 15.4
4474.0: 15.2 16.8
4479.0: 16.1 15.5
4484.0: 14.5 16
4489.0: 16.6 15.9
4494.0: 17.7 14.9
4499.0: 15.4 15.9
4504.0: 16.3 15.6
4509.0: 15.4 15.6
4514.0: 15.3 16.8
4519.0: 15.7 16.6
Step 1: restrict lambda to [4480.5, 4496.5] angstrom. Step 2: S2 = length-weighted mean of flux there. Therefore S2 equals 16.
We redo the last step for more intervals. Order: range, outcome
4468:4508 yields 15.8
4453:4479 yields 13.4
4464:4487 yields 15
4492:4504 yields 16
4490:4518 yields 15.9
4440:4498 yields 14.4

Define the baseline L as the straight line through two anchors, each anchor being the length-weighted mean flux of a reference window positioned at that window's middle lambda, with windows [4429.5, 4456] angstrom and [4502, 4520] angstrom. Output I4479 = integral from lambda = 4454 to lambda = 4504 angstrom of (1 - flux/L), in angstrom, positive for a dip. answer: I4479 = -1.1 angstrom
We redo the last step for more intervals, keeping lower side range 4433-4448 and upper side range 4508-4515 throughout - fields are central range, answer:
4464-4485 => -1.6 angstrom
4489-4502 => -1.1 angstrom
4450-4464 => 1.5 angstrom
